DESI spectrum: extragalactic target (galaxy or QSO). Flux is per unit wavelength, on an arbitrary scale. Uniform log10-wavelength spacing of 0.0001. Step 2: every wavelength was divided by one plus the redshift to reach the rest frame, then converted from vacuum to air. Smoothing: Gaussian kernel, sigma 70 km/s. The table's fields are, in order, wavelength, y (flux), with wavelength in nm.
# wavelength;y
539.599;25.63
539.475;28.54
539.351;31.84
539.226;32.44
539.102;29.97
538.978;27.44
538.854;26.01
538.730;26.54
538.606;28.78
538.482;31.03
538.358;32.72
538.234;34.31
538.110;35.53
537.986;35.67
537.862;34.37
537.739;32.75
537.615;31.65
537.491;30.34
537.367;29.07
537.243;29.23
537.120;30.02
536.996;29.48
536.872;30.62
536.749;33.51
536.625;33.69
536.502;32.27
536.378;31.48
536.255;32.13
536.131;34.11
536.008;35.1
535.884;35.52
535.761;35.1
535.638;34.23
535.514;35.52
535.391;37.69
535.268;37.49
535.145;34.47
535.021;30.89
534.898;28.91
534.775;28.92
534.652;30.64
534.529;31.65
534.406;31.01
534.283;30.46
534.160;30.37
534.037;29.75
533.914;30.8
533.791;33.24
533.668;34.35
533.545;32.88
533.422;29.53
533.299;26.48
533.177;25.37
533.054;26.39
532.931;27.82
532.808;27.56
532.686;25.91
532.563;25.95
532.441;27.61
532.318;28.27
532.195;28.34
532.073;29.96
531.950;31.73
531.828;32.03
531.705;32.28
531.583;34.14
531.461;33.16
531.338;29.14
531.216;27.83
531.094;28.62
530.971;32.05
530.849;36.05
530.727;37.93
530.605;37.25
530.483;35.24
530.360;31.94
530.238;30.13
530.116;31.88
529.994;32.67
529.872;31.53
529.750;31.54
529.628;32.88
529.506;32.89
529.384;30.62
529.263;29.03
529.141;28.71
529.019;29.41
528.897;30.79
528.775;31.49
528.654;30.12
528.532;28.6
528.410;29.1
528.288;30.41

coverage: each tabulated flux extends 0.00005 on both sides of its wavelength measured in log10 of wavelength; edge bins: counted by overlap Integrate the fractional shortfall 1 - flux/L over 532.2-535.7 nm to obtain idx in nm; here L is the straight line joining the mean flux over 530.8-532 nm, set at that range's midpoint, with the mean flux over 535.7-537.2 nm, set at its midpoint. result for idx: 0.19 nm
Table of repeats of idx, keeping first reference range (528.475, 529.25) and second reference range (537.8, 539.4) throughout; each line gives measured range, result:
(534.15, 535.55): -0.07 nm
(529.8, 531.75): -0.16 nm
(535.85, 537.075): -0.07 nm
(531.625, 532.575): 0.02 nm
